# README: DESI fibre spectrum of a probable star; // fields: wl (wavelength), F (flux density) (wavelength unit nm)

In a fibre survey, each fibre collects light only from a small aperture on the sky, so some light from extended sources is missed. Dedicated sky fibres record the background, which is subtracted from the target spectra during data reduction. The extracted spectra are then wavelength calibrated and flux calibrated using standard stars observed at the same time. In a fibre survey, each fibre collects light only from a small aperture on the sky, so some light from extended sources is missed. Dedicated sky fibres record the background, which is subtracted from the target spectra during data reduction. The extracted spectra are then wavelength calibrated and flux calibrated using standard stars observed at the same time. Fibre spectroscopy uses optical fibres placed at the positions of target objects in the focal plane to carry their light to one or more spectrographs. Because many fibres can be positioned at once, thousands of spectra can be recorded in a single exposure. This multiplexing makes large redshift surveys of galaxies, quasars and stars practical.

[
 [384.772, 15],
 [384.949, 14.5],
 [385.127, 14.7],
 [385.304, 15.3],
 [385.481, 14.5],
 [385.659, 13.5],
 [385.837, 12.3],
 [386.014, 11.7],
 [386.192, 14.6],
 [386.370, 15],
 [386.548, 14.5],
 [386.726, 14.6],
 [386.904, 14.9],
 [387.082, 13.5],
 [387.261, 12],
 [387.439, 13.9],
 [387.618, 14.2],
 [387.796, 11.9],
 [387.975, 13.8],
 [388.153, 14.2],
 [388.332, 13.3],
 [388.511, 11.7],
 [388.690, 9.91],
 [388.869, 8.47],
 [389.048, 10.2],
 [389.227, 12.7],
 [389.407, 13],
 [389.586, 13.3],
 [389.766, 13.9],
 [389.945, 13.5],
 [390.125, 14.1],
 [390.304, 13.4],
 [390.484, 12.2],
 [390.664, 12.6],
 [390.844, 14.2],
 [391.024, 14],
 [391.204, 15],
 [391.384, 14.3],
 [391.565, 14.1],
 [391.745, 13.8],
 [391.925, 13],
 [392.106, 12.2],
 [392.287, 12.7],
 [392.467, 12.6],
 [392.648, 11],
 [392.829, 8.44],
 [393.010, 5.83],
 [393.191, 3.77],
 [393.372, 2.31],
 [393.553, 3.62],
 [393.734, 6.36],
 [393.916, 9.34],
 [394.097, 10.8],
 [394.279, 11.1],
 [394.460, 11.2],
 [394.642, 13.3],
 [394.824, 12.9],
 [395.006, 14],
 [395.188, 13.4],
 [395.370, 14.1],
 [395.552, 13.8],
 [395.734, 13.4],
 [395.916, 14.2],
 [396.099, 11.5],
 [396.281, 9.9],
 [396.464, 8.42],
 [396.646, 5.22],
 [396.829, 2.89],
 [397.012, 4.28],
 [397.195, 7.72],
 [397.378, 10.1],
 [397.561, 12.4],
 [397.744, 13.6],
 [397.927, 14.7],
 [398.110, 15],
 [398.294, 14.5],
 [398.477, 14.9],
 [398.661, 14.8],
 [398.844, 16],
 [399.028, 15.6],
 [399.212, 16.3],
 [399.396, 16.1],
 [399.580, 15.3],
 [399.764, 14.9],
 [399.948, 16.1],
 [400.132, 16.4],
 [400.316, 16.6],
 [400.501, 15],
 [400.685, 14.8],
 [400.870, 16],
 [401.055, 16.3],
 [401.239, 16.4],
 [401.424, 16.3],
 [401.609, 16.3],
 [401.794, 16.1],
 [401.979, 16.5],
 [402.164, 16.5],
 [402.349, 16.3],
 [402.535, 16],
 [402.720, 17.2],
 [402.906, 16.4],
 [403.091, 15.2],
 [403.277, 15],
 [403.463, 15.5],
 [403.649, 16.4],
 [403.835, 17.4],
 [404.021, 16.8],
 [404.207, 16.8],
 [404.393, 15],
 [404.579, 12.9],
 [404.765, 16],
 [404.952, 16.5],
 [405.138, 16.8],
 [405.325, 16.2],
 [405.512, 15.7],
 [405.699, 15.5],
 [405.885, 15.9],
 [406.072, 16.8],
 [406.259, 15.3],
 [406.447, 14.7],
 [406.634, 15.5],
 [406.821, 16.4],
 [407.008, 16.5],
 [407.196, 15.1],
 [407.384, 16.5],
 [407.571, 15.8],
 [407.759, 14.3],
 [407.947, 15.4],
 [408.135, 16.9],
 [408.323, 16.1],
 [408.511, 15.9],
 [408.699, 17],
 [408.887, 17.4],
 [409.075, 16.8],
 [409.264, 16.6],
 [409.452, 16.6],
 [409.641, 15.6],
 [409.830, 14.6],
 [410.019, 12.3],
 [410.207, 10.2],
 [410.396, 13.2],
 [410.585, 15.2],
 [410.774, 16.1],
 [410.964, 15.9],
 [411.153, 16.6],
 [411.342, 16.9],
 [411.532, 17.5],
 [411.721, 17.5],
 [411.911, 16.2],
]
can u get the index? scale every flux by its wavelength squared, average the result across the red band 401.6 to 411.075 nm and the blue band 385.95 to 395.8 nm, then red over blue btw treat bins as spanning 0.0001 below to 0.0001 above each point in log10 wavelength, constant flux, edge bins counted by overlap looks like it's 1.41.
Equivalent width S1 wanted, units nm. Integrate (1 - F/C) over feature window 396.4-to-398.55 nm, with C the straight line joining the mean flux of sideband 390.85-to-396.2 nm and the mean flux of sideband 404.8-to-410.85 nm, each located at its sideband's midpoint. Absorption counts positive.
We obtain 0.39 nm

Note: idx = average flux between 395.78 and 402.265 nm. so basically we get 13.7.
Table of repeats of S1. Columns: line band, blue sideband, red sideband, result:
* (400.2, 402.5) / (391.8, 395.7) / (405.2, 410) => -0.46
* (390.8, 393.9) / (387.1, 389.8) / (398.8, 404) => 0.71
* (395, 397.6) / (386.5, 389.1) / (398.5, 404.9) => 0.79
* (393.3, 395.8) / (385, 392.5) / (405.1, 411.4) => 0.59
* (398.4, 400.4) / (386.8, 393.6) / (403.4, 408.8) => -0.21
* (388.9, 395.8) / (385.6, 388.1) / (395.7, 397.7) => -0.37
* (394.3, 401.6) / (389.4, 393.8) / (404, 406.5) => 0.07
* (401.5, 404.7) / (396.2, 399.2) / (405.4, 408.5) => -0.48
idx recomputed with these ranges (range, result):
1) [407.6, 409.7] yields 16.2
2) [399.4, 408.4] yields 15.9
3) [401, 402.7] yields 16.3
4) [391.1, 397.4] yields 10.3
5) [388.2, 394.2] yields 11.2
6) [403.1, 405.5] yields 15.9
